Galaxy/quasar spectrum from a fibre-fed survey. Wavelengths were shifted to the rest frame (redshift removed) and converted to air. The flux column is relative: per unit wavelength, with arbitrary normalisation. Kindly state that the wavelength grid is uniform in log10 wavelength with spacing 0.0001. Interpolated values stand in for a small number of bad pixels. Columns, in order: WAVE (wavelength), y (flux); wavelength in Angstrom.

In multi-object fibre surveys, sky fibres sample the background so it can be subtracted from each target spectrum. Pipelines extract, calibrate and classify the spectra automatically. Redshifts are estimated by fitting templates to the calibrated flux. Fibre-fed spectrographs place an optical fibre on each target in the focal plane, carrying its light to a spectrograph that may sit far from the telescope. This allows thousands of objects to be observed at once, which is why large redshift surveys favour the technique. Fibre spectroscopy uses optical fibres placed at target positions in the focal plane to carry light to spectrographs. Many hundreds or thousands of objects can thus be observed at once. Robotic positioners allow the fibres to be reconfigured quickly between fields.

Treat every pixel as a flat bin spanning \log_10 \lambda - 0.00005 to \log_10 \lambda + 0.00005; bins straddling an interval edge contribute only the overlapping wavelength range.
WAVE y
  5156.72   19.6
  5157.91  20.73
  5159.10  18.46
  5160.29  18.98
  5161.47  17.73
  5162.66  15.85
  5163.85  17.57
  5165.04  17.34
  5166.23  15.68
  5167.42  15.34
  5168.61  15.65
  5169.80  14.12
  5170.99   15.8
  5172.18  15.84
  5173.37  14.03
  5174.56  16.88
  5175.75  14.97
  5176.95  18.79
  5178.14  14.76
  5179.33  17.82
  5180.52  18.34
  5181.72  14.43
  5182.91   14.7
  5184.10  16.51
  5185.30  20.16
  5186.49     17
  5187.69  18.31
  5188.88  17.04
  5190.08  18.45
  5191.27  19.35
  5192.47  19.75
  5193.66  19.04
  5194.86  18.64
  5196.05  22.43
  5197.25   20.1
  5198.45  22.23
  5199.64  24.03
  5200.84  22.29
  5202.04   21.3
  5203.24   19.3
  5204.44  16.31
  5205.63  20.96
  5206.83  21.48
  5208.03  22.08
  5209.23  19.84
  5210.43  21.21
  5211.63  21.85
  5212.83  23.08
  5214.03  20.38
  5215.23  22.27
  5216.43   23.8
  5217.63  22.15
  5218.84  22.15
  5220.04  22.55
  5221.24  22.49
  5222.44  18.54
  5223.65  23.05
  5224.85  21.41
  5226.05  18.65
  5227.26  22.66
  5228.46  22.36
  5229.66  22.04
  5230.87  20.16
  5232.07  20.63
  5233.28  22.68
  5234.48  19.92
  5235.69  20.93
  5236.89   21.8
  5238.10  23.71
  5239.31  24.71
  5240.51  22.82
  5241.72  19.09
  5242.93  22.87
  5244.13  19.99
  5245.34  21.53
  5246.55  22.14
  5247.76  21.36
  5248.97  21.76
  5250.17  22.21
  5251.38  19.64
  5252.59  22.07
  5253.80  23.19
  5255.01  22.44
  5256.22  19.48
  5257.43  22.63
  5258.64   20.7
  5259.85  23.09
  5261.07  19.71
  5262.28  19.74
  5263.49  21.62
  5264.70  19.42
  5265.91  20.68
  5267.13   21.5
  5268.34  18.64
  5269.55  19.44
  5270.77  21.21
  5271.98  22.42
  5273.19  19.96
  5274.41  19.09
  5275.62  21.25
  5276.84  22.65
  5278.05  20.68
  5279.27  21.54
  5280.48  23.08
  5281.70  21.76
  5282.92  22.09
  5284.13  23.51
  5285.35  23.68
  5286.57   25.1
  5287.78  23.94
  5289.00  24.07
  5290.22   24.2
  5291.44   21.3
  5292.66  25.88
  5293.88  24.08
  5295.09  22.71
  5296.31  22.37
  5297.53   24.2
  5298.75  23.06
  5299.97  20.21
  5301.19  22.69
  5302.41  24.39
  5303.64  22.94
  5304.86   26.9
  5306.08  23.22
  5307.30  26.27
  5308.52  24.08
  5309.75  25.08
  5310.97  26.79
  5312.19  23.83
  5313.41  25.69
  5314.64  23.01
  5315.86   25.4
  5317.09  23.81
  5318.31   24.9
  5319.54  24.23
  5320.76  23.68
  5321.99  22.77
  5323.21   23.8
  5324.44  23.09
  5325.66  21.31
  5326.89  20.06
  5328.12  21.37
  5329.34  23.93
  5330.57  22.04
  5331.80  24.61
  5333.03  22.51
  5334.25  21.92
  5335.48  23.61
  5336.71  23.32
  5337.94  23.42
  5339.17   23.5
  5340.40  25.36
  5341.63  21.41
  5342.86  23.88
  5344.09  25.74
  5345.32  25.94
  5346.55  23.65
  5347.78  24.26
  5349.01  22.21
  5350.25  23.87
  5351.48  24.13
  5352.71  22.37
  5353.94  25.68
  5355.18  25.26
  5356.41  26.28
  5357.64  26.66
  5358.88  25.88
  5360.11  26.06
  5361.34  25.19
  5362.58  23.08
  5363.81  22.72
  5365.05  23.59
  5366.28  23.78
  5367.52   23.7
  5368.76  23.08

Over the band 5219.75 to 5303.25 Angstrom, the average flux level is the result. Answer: 21.8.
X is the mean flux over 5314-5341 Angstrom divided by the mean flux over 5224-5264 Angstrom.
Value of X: 1.08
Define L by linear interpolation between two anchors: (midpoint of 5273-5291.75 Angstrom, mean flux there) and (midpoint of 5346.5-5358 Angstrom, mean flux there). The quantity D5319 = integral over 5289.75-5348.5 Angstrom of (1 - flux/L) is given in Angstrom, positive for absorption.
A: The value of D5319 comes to -0.50 Angstrom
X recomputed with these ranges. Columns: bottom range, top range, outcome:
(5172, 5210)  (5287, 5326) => 1.28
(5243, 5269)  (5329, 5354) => 1.12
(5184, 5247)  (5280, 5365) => 1.13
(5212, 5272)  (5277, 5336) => 1.09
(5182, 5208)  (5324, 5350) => 1.19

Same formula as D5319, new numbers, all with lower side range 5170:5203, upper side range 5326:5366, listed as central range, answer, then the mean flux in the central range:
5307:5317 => -1.0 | 24.9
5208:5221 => -1.9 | 21.9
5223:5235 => -1.0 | 21.4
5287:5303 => -0.9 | 23.3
